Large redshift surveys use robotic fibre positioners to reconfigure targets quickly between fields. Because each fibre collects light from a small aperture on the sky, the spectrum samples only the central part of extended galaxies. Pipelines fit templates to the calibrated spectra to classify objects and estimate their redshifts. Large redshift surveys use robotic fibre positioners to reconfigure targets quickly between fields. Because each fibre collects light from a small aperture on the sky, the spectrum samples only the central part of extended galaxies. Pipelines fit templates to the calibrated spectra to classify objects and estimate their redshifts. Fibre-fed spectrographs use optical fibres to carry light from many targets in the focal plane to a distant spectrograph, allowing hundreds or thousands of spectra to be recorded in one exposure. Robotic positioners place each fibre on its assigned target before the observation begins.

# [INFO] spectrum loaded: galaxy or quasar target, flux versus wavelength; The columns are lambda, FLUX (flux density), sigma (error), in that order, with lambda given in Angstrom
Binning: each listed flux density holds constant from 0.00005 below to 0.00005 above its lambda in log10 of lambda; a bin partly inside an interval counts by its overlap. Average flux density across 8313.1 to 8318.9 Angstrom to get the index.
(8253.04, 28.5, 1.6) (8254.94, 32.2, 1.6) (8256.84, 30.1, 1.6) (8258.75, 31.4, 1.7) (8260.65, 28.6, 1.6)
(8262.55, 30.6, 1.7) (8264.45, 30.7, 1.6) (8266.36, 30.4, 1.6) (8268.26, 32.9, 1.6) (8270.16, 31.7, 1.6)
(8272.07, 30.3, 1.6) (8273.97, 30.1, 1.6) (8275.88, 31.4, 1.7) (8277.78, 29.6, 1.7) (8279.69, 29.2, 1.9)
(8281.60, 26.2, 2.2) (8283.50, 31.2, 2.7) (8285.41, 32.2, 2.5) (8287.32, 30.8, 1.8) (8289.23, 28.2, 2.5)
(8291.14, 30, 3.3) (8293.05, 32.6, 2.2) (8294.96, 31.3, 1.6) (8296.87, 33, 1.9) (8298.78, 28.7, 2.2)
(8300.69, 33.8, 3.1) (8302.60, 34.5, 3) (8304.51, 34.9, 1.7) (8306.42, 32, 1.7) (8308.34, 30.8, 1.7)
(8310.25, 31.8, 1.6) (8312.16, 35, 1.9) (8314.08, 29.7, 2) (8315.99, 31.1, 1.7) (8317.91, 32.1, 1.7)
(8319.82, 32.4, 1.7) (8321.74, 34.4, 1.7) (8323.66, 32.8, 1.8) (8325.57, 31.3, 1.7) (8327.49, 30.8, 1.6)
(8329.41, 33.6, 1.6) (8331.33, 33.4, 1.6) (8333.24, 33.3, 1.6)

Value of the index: 31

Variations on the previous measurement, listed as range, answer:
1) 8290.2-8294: 31.3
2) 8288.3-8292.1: 29.1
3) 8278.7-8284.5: 28.9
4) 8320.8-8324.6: 33.6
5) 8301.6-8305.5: 34.7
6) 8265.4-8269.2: 31.6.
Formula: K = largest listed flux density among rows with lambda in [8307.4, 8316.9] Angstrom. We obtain 35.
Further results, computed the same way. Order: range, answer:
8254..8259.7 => 32.2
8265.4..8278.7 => 32.9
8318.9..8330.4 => 34.4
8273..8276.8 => 31.4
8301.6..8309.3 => 34.9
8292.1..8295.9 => 32.6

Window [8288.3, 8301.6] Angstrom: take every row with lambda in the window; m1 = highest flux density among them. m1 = 33.8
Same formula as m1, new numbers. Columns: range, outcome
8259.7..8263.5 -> 30.6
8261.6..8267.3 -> 30.7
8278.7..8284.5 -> 31.2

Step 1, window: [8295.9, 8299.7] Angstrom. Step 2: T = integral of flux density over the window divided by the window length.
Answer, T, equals 30.9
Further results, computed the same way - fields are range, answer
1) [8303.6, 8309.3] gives 32.5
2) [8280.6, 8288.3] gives 30.1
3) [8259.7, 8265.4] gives 30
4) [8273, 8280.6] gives 30.1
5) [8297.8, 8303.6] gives 32.4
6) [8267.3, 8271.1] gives 32.4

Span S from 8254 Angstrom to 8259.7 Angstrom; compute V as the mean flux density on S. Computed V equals 31.2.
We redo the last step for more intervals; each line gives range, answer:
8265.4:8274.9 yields 31.1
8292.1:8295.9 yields 31.9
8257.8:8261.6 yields 30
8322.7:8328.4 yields 31.7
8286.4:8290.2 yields 29.5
